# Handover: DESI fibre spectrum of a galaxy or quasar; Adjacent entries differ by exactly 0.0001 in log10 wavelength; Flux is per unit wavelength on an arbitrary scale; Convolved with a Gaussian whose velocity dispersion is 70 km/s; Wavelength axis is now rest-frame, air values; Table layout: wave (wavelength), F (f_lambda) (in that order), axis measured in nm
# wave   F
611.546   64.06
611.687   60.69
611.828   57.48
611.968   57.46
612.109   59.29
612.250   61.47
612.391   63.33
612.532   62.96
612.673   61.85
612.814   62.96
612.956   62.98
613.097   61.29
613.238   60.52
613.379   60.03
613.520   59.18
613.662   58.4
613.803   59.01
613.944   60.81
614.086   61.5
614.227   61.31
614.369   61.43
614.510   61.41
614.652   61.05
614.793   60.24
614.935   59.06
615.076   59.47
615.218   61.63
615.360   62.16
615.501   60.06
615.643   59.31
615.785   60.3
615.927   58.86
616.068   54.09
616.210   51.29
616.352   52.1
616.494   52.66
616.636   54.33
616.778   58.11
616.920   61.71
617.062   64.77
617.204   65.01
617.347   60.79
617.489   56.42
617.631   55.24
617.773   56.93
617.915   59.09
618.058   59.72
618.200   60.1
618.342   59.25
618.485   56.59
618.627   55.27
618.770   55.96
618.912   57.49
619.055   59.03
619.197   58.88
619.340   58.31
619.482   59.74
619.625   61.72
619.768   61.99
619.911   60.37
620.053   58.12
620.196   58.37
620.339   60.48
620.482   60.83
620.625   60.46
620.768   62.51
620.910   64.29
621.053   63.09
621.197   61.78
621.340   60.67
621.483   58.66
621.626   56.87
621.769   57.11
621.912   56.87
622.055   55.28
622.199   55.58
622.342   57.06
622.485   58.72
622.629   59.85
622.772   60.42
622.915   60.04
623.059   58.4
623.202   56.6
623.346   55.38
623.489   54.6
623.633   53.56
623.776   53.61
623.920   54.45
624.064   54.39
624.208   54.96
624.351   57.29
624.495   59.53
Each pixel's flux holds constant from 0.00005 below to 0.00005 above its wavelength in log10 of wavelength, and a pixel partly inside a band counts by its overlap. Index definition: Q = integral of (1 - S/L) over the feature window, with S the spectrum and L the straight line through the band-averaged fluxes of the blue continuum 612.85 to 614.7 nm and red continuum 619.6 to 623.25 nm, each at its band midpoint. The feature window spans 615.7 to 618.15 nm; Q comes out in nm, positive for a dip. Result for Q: 0.10 nm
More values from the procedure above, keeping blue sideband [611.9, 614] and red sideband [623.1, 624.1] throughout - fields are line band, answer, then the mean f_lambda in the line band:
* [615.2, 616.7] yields 0.06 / 56.8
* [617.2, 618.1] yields -0.01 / 58.5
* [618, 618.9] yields 0.00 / 57.8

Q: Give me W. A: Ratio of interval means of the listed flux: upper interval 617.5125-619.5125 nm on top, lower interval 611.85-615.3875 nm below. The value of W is 1.0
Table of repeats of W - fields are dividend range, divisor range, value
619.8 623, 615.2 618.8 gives 1.02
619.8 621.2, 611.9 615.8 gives 1.00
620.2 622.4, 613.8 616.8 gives 1.01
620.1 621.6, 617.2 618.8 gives 1.05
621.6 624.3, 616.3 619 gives 0.97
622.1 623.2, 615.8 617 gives 1.05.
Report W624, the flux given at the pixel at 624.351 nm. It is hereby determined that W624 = 57.29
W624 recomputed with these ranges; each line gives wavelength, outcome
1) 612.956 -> 62.98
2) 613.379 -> 60.03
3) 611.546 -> 64.06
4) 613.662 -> 58.4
